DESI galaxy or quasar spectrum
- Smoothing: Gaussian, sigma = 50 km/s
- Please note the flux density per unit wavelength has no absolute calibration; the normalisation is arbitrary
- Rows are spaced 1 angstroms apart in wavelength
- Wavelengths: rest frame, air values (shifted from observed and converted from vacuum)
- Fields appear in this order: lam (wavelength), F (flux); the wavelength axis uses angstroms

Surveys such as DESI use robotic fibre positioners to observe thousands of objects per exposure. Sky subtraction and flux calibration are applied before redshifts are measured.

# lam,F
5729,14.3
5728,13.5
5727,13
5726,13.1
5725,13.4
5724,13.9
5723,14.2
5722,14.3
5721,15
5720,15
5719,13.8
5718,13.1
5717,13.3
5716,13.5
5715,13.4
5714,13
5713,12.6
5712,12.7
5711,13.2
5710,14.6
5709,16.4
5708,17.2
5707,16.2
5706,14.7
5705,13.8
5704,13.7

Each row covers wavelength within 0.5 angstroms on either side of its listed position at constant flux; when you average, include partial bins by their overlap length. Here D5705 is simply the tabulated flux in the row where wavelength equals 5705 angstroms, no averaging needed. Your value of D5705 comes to 13.8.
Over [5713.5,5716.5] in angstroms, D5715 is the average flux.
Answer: 13.3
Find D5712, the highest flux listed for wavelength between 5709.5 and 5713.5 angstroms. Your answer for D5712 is 14.6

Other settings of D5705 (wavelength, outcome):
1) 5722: 14.3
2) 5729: 14.3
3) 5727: 13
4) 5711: 13.2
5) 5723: 14.2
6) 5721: 15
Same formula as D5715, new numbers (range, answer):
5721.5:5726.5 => 13.8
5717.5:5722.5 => 14.2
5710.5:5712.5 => 12.9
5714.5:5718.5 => 13.3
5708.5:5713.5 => 13.9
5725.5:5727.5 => 13.1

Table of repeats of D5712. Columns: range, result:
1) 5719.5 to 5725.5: 15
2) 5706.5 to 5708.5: 17.2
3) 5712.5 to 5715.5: 13.4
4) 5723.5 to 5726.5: 13.9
